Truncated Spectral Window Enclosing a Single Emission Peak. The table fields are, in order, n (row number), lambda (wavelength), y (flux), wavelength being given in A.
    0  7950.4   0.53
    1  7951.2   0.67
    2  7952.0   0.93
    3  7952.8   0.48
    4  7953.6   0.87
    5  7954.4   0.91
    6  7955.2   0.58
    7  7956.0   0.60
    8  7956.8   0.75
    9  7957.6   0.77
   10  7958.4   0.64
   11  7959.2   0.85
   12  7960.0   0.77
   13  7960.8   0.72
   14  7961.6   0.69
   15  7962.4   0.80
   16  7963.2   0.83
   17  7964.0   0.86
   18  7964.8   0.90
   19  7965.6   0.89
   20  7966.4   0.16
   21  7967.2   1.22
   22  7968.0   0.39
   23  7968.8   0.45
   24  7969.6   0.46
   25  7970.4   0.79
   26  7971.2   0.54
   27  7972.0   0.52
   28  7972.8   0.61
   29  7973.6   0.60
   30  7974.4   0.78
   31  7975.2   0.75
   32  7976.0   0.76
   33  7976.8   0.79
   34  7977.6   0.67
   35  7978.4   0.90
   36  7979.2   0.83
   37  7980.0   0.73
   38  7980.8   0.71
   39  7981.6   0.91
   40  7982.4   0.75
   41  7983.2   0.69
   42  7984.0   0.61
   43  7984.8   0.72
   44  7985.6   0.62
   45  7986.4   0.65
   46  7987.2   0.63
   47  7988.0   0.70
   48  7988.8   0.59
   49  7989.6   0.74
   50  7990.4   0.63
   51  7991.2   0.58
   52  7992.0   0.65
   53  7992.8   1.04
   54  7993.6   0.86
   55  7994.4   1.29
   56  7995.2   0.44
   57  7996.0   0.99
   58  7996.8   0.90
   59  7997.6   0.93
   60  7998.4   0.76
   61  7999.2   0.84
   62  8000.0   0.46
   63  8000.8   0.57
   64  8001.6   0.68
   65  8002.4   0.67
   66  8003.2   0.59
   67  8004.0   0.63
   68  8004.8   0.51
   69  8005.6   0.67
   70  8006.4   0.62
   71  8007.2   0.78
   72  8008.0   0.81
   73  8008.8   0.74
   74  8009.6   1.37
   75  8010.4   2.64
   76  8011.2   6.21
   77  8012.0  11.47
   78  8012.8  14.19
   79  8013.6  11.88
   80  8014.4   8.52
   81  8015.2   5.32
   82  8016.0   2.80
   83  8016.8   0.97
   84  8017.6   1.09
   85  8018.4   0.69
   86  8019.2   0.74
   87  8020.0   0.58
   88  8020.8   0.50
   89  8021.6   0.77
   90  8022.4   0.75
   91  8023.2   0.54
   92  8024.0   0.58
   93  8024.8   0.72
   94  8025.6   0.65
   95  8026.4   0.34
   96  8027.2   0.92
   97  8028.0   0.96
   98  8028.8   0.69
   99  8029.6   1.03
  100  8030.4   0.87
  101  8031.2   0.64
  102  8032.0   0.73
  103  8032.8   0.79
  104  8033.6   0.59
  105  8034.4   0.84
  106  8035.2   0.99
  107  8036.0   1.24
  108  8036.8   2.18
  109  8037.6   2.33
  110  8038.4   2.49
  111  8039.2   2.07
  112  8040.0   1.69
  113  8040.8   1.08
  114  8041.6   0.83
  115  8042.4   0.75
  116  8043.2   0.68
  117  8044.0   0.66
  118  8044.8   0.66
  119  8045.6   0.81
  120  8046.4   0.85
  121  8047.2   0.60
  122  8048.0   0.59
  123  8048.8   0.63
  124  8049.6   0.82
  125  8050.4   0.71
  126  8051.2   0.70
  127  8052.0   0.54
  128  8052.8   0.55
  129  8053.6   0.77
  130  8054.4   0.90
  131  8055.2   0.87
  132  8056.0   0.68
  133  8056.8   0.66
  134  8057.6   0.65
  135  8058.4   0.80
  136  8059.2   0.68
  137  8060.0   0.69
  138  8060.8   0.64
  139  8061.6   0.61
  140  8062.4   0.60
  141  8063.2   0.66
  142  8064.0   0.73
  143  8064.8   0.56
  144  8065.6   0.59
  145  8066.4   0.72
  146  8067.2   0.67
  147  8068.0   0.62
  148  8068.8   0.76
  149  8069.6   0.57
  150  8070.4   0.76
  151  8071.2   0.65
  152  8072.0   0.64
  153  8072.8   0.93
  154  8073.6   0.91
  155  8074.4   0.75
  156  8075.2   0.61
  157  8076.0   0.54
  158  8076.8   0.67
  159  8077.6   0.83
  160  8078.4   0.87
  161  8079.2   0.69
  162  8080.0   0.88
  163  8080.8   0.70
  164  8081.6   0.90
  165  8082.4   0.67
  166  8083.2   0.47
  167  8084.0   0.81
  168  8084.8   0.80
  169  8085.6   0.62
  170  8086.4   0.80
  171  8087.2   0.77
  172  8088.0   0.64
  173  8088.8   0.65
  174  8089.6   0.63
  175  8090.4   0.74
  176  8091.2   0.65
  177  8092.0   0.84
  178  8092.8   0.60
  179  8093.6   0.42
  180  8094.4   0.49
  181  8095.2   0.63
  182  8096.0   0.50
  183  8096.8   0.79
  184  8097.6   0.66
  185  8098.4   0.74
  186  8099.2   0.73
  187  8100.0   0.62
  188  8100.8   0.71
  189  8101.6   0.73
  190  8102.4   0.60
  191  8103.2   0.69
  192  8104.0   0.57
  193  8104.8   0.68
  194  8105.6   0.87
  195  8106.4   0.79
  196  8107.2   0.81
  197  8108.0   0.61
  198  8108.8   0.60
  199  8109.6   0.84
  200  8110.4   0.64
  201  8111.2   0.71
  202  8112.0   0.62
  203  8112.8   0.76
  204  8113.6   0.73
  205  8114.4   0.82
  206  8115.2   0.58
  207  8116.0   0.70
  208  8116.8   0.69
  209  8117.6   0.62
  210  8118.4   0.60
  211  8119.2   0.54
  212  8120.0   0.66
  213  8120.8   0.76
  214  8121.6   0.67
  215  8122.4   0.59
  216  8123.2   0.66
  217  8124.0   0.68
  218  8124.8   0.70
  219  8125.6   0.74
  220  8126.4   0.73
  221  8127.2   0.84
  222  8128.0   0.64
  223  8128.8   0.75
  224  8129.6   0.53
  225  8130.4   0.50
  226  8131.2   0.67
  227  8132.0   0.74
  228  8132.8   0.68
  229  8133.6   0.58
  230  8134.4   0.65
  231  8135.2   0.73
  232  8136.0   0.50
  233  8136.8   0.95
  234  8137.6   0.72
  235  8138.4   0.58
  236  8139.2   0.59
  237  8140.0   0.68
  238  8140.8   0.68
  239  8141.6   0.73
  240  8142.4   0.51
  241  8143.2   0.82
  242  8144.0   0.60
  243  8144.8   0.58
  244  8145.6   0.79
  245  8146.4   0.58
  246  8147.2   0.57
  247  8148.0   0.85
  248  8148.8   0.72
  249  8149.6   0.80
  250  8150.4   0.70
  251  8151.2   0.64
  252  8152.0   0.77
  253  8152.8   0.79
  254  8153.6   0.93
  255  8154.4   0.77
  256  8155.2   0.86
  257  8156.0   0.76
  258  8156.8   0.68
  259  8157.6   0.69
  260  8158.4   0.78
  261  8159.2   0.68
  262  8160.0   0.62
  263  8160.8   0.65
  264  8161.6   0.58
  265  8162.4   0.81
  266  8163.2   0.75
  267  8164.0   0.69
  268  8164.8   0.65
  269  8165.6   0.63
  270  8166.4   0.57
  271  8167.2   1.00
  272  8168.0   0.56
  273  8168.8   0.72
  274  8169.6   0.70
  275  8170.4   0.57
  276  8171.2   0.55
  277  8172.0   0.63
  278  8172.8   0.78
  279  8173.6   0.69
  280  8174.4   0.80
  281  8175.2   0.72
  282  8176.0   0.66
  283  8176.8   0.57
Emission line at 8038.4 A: [N II] 6583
